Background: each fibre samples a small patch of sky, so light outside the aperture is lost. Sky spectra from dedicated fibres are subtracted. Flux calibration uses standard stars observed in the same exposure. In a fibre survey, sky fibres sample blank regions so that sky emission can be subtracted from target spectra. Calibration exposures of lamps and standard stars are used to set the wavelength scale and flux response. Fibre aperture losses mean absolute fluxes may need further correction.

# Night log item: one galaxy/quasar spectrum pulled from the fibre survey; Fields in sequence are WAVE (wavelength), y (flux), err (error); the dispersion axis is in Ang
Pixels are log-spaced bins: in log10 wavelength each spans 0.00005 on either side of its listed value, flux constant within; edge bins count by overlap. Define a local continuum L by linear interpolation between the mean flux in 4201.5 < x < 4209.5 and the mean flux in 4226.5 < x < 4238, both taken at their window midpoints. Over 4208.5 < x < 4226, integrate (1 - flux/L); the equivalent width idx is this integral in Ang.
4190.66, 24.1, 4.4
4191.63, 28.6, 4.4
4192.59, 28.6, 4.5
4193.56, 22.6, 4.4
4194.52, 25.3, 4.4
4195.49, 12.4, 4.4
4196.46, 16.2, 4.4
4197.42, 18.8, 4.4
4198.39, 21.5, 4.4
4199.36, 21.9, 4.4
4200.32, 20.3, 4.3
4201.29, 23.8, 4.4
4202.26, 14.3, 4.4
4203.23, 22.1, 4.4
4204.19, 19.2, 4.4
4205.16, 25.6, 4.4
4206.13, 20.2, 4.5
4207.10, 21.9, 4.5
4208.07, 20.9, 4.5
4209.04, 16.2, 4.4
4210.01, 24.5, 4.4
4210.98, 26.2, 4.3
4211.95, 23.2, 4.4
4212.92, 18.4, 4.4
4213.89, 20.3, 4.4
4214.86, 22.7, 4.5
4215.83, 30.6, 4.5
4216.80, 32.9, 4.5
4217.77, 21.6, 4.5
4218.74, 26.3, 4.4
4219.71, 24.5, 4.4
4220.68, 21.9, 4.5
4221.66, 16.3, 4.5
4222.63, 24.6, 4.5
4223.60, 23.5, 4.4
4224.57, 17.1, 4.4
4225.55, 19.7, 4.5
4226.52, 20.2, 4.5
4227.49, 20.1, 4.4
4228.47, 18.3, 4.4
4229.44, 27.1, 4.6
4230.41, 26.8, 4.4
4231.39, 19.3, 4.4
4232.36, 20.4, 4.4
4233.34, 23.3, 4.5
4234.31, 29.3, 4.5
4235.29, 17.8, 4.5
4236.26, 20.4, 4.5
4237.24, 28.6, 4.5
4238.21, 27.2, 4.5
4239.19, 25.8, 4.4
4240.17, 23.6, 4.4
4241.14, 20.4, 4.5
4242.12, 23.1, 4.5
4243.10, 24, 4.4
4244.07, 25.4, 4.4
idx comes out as -1.2 Ang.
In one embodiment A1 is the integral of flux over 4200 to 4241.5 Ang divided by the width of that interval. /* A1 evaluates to 22.5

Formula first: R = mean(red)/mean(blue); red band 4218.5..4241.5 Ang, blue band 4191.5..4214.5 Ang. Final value 1.1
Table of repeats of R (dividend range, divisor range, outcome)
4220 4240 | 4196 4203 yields 1.14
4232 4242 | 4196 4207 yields 1.16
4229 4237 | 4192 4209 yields 1.11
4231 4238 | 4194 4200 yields 1.18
